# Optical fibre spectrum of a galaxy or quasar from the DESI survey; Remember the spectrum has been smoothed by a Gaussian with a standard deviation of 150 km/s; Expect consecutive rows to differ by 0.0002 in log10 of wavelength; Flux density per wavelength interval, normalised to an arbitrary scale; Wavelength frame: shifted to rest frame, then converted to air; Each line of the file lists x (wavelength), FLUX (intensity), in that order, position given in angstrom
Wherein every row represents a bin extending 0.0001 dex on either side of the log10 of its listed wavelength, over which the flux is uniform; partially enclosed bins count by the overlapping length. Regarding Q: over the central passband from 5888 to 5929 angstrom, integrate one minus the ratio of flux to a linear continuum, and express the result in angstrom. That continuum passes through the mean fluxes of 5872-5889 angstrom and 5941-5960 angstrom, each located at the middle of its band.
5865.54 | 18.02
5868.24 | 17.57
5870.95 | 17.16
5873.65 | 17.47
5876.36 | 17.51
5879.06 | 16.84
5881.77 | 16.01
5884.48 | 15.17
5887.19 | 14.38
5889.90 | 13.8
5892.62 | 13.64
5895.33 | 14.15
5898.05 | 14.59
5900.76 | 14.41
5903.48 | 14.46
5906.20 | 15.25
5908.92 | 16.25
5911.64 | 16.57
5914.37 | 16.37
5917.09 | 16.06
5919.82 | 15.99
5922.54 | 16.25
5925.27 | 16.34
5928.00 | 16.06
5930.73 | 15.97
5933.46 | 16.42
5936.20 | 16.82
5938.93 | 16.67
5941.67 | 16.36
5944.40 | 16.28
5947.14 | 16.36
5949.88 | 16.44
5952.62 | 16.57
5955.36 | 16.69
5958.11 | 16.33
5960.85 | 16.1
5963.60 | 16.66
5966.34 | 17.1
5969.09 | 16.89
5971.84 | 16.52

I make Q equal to 2.41 angstrom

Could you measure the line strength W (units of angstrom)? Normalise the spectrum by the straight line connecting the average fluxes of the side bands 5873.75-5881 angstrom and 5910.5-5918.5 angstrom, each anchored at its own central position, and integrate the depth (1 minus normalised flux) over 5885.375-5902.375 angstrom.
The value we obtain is 2.61 angstrom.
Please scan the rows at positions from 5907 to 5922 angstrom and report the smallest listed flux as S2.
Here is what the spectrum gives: 15.99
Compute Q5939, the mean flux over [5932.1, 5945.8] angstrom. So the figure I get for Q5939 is 16.5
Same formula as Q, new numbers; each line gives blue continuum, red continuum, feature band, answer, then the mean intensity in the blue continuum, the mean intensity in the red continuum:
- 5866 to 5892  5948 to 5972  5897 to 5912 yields 1.0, 16.2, 16.6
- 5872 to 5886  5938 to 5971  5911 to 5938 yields 0.4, 16.6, 16.5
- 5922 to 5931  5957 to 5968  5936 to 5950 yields -0.1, 16.2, 16.6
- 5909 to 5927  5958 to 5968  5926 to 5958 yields 0.0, 16.3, 16.6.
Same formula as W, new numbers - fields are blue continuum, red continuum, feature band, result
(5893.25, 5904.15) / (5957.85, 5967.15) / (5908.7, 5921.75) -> -1.2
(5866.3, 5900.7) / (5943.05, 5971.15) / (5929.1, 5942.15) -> -0.1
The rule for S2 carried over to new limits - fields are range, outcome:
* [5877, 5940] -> 13.64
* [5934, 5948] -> 16.28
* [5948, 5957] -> 16.44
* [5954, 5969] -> 16.1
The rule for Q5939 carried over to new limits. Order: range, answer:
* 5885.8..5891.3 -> 14.1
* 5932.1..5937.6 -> 16.6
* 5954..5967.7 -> 16.6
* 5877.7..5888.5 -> 15.6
